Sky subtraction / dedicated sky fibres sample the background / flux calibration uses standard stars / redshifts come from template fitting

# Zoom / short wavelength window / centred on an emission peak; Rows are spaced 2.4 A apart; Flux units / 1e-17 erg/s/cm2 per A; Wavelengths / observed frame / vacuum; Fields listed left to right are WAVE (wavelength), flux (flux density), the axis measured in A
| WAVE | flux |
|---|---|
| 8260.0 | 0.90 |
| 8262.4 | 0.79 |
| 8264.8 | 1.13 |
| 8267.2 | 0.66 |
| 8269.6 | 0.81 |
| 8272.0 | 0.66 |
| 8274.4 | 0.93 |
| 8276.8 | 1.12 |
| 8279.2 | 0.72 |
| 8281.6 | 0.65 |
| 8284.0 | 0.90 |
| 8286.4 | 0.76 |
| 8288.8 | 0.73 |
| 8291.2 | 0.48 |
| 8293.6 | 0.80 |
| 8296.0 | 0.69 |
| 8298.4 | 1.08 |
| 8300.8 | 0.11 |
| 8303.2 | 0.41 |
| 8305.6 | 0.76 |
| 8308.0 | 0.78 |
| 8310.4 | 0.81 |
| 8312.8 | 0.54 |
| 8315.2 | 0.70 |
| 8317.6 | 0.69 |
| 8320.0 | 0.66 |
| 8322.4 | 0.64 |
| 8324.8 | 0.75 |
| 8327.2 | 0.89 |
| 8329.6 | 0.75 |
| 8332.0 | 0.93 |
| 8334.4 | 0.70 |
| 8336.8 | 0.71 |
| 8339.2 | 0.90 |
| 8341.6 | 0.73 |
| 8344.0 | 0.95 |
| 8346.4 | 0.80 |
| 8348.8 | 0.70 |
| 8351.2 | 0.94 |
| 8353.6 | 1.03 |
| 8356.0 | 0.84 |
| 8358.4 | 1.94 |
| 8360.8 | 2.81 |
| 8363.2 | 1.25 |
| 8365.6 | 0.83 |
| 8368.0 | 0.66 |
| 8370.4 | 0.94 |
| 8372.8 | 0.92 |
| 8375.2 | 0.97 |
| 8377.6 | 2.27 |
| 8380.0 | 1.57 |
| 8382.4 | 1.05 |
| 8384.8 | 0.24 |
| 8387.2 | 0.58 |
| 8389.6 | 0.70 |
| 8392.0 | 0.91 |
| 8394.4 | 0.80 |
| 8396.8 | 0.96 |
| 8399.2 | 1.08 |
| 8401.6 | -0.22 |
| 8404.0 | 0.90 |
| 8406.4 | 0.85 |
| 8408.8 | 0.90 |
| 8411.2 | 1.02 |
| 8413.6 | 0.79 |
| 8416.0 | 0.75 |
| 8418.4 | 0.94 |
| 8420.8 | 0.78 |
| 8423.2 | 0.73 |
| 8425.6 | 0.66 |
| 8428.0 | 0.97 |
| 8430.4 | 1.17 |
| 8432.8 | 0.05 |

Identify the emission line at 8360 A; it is [S II] 6716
